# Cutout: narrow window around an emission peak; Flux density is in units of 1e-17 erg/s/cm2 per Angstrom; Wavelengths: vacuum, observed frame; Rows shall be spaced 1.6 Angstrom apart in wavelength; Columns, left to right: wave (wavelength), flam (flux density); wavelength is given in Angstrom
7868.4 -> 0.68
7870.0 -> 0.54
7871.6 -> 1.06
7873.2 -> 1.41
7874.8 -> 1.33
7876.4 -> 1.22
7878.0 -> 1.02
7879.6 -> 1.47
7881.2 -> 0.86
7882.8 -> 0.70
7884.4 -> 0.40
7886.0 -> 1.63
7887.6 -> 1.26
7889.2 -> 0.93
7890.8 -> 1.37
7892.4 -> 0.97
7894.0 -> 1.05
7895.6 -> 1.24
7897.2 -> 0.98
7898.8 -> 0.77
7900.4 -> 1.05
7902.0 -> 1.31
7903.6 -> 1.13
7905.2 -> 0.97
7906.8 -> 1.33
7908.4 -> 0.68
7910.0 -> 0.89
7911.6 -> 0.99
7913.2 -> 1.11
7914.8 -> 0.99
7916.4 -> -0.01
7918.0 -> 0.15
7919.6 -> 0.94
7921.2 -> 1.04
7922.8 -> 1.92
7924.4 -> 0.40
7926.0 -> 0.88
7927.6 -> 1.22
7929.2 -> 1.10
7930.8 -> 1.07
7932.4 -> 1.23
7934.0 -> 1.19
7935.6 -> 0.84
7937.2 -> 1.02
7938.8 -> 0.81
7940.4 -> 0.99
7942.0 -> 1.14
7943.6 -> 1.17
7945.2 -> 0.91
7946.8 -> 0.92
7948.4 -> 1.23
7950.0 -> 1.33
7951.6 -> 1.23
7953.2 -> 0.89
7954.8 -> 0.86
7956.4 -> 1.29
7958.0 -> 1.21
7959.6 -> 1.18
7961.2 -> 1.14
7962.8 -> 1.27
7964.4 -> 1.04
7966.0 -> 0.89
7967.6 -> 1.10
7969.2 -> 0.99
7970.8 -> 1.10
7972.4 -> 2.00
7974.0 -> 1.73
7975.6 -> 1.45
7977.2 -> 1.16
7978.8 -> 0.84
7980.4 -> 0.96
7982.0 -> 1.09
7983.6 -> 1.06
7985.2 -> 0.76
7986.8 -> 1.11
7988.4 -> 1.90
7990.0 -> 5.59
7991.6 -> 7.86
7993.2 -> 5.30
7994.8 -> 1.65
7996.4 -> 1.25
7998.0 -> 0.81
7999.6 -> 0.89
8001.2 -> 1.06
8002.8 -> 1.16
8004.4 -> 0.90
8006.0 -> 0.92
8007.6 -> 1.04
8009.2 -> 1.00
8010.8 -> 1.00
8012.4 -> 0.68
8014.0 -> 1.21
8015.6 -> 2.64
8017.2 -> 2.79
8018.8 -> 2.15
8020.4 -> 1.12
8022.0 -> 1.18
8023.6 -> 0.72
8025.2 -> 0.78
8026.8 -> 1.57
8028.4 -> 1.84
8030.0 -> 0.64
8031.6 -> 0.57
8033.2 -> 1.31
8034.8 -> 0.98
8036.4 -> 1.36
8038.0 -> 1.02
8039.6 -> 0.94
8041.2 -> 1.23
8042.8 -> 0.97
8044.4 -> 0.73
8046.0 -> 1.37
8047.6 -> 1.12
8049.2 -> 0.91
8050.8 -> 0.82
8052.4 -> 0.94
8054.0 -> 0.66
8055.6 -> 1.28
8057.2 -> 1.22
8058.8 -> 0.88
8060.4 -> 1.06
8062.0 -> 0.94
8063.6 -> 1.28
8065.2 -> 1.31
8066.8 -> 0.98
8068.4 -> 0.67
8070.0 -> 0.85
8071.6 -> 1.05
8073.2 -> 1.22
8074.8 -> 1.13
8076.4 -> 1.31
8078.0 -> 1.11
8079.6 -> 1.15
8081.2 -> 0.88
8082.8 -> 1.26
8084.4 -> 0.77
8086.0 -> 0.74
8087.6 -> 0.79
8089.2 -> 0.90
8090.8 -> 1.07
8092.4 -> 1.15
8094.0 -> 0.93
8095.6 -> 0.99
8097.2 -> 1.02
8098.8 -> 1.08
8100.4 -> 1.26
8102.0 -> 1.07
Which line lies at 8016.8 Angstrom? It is [N II] 6583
